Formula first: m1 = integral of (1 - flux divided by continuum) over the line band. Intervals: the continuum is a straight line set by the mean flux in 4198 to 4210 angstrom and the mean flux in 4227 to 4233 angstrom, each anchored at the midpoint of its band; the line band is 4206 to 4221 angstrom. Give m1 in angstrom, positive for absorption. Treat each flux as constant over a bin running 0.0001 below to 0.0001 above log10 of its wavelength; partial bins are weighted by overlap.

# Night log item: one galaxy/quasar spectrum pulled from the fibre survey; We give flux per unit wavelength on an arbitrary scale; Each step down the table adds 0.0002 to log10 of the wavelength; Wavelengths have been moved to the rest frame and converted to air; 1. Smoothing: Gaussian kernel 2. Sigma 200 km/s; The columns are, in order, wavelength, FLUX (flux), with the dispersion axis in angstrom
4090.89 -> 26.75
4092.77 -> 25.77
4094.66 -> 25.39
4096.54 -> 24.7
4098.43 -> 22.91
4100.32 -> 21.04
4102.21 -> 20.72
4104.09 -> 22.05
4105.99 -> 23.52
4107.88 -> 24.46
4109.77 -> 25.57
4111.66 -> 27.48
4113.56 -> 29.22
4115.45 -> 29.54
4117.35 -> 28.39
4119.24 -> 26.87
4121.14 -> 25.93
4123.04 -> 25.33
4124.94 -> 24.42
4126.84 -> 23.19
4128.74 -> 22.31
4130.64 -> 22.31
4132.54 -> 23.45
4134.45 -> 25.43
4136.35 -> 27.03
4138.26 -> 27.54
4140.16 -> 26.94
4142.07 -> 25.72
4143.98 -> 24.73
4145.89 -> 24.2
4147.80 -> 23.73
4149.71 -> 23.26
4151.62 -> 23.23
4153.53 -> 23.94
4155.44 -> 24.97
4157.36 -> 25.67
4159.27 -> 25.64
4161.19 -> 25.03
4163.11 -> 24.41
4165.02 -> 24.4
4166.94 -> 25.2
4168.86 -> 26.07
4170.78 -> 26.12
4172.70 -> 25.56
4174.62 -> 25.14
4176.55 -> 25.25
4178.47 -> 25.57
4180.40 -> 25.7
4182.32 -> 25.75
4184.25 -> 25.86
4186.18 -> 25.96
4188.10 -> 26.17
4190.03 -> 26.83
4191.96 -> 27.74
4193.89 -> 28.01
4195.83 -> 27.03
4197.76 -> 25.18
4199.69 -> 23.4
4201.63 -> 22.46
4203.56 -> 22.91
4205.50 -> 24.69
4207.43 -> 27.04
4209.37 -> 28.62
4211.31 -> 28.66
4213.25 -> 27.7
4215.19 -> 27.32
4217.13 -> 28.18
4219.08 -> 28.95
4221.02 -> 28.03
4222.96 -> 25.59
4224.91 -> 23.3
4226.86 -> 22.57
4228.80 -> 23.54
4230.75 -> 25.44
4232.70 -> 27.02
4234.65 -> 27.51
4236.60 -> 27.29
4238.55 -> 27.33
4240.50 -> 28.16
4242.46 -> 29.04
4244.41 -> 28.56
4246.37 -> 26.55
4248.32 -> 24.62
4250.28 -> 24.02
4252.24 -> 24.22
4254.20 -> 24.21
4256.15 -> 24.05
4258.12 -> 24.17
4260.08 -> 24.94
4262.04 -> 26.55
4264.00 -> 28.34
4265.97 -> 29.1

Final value -1.9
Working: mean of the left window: 24.8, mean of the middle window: 28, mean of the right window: 24.8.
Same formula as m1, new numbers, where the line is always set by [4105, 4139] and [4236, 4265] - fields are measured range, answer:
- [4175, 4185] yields 0.10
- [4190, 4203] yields 0.14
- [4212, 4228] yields -0.28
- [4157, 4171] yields 0.29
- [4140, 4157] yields 0.85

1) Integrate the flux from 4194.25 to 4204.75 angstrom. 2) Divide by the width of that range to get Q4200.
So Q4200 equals 24.4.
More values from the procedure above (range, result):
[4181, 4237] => 26.2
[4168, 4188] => 25.7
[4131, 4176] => 25.1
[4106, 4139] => 25.7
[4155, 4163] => 25.2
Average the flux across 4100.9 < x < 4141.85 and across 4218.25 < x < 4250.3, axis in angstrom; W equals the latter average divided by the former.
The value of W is 1.0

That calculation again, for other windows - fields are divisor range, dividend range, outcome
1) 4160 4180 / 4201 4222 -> 1.06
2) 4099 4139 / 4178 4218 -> 1.05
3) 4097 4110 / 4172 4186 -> 1.12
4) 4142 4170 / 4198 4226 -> 1.06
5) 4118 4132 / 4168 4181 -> 1.05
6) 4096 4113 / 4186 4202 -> 1.10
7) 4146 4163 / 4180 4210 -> 1.06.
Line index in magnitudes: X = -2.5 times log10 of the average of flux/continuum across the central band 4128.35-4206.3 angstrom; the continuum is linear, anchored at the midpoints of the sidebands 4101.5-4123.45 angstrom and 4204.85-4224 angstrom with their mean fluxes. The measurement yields 0.07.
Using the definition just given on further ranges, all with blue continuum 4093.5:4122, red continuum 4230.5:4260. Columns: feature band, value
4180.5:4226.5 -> -0.02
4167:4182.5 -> 0.00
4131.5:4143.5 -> -0.02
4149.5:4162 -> 0.04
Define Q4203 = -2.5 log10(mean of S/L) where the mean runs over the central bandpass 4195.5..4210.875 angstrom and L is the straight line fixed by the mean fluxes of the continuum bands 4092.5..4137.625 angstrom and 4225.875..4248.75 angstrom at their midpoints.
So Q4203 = 0.04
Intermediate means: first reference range 24.9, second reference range 26.5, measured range 25.2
